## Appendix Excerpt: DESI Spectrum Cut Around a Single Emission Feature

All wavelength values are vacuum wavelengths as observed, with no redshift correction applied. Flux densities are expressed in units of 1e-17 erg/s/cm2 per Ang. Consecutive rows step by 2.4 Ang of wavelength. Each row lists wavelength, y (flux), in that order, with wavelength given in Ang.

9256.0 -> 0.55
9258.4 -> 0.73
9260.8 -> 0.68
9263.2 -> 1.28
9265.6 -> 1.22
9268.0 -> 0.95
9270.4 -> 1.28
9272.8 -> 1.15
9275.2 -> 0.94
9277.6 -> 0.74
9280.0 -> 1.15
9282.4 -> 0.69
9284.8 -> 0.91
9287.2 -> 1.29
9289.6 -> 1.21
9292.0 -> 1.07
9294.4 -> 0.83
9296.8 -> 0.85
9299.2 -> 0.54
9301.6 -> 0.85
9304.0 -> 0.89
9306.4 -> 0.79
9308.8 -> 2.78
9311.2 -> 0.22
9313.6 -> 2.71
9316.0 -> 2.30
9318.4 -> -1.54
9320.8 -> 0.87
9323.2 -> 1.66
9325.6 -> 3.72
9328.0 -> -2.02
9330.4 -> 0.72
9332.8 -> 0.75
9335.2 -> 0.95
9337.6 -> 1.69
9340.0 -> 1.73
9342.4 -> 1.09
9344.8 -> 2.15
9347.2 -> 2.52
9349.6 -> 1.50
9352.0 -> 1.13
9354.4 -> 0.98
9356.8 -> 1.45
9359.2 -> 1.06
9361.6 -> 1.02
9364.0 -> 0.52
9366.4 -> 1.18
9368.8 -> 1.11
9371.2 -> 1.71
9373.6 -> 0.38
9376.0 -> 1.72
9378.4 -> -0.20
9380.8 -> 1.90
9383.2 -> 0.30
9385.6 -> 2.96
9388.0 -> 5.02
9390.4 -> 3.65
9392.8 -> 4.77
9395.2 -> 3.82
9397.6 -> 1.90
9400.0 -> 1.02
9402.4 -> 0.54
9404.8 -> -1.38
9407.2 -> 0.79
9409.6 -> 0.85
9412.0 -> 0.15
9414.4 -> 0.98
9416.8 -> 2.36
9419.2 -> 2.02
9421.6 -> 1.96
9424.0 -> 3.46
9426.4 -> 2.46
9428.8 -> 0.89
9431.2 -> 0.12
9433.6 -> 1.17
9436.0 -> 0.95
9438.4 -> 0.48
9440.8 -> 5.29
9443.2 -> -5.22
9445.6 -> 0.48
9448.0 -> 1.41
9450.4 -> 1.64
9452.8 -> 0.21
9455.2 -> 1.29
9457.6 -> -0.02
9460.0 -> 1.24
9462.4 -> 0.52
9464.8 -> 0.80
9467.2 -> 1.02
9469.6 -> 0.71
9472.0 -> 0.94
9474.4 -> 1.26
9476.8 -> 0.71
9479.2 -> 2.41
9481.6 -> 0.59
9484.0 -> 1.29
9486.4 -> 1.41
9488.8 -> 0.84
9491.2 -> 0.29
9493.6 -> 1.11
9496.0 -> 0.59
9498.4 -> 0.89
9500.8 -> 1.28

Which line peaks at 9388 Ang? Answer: H-alpha 6563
